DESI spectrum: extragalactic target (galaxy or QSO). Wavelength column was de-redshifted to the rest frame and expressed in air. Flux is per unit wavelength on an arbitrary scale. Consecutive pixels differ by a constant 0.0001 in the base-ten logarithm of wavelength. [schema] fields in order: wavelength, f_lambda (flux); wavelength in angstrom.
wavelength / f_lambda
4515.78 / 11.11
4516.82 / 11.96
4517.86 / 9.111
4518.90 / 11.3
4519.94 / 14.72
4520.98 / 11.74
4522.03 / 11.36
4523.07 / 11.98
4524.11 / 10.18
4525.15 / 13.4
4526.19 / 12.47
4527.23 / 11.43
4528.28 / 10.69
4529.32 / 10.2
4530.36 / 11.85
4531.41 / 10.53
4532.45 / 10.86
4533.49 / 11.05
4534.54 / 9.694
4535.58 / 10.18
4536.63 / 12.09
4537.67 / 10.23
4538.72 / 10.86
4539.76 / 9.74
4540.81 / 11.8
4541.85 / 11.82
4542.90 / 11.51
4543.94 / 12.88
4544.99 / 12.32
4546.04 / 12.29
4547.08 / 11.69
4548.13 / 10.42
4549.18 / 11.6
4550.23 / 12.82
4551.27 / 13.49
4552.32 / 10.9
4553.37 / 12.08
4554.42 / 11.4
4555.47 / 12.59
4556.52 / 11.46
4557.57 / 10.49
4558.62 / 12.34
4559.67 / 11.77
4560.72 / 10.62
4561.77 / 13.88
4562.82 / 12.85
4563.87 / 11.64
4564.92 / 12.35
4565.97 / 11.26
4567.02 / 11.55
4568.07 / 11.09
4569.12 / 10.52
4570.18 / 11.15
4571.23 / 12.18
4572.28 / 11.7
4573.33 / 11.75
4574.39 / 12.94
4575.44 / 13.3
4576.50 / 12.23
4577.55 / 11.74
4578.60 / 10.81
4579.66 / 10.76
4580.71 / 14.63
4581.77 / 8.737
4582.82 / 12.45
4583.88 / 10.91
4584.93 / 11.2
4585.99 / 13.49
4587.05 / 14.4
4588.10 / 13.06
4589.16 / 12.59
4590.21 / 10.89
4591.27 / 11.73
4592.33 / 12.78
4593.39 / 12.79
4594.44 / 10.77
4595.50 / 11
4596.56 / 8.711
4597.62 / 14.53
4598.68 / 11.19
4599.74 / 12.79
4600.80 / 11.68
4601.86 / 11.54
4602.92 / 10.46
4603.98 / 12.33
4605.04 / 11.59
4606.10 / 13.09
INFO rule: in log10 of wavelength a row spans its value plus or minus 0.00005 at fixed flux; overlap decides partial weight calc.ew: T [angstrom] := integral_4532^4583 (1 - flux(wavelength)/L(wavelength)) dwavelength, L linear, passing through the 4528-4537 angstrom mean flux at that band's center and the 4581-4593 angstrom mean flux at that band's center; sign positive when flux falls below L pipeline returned -1.22 angstrom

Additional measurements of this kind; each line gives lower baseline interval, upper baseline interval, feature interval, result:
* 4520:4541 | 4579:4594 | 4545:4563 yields -0.5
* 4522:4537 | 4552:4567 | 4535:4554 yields -0.1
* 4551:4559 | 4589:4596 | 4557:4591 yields -0.4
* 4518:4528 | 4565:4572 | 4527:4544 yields 1.2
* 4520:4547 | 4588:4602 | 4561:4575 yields -0.3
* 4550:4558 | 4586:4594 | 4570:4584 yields 0.6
